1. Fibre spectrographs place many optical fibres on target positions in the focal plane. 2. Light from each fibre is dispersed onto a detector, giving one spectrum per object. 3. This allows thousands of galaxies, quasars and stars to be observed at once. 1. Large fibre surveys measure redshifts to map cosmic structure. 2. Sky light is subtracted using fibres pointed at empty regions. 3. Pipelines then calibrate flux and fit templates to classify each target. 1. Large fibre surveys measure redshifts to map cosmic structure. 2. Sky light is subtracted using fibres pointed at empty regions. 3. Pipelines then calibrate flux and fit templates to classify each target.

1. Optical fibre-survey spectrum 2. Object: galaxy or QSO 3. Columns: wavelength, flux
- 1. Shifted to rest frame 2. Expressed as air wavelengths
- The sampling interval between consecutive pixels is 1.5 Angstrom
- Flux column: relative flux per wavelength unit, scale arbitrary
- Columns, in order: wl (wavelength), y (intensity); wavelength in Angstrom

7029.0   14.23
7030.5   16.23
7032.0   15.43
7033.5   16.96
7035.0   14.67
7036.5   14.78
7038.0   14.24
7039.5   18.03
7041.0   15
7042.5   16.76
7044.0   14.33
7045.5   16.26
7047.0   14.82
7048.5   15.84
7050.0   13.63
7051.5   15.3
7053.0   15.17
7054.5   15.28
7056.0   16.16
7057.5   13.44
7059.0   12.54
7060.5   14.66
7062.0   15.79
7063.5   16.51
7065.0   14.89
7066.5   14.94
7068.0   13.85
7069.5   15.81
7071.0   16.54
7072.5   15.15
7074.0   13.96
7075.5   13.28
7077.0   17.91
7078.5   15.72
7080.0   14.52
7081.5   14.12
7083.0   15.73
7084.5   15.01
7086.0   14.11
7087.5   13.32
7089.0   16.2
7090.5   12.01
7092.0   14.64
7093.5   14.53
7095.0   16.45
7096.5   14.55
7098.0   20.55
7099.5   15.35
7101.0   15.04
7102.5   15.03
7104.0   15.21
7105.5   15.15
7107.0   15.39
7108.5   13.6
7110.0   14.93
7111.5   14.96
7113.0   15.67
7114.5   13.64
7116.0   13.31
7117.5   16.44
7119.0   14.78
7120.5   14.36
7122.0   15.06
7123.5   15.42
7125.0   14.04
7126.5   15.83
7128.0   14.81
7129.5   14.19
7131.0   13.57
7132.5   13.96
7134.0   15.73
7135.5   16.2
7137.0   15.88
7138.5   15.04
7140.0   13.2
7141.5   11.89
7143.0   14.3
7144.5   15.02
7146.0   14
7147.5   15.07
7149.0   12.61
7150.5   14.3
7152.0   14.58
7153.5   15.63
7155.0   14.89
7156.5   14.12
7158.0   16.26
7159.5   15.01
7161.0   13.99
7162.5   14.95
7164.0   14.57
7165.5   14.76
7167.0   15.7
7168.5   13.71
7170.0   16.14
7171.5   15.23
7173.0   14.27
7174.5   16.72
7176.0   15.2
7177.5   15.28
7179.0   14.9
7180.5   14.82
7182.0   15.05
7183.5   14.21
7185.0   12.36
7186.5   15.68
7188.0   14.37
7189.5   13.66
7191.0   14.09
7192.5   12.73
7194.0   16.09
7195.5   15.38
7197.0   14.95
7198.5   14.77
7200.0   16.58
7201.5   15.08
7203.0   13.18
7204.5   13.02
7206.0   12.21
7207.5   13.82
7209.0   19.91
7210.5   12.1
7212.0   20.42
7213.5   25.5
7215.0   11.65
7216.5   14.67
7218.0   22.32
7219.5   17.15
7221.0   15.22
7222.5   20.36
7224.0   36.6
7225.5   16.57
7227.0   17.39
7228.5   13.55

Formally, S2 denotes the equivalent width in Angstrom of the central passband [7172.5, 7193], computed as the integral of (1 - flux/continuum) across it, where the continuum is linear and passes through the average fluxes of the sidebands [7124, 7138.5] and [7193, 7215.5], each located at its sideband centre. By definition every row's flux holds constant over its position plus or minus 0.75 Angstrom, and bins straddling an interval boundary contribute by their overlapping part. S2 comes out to 1.2 Angstrom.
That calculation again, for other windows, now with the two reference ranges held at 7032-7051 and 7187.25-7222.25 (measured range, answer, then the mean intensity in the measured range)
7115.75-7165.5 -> 2.97 Angstrom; 14.7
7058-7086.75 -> 0.92 Angstrom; 15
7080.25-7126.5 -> 1.68 Angstrom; 15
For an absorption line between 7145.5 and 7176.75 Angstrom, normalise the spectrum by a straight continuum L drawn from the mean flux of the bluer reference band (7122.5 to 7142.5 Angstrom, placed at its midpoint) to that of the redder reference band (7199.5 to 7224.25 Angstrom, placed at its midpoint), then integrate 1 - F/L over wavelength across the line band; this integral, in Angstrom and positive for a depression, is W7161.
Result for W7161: 1.4 Angstrom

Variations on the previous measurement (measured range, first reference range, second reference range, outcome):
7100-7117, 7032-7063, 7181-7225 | 1.0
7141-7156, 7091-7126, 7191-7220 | 1.1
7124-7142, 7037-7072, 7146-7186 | 0.4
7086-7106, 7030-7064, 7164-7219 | 0.1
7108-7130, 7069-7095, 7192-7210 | 0.2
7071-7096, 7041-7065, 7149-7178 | 0.3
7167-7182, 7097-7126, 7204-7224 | 1.3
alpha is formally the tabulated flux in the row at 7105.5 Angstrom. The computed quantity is 15.15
